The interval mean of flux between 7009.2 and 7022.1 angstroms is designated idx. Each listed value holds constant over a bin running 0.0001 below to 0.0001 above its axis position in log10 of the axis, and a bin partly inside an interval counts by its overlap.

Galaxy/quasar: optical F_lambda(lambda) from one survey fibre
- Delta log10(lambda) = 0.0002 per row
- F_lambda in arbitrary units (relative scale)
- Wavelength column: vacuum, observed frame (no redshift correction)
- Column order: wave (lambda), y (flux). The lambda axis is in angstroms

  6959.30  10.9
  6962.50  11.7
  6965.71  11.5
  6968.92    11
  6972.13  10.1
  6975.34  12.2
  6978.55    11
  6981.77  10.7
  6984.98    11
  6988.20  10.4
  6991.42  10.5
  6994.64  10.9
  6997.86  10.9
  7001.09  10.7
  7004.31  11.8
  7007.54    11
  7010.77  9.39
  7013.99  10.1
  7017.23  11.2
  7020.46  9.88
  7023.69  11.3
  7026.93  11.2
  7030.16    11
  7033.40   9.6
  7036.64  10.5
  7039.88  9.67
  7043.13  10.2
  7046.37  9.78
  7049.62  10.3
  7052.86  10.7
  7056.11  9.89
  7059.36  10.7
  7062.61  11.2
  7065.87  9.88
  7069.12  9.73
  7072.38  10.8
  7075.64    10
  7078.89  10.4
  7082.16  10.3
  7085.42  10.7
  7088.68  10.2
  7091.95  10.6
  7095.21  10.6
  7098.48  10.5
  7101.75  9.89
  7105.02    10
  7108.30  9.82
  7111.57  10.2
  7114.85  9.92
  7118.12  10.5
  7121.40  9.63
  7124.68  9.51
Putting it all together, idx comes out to 10.2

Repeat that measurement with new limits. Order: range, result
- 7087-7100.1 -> 10.5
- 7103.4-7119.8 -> 10.1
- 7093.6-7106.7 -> 10.2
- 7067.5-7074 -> 10.3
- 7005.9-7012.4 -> 10.2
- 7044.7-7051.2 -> 10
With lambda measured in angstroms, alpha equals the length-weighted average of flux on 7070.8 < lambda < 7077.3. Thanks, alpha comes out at 10.4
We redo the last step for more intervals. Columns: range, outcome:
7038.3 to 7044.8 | 9.93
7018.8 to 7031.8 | 10.8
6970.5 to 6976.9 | 11.1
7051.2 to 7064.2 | 10.6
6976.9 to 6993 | 10.7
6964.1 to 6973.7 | 10.9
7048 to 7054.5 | 10.5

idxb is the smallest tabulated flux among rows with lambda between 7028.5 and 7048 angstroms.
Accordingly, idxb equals 9.6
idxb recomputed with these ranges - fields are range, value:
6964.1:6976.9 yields 10.1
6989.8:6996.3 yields 10.5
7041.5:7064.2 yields 9.78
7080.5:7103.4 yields 9.89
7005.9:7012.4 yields 9.39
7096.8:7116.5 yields 9.82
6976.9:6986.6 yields 10.7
